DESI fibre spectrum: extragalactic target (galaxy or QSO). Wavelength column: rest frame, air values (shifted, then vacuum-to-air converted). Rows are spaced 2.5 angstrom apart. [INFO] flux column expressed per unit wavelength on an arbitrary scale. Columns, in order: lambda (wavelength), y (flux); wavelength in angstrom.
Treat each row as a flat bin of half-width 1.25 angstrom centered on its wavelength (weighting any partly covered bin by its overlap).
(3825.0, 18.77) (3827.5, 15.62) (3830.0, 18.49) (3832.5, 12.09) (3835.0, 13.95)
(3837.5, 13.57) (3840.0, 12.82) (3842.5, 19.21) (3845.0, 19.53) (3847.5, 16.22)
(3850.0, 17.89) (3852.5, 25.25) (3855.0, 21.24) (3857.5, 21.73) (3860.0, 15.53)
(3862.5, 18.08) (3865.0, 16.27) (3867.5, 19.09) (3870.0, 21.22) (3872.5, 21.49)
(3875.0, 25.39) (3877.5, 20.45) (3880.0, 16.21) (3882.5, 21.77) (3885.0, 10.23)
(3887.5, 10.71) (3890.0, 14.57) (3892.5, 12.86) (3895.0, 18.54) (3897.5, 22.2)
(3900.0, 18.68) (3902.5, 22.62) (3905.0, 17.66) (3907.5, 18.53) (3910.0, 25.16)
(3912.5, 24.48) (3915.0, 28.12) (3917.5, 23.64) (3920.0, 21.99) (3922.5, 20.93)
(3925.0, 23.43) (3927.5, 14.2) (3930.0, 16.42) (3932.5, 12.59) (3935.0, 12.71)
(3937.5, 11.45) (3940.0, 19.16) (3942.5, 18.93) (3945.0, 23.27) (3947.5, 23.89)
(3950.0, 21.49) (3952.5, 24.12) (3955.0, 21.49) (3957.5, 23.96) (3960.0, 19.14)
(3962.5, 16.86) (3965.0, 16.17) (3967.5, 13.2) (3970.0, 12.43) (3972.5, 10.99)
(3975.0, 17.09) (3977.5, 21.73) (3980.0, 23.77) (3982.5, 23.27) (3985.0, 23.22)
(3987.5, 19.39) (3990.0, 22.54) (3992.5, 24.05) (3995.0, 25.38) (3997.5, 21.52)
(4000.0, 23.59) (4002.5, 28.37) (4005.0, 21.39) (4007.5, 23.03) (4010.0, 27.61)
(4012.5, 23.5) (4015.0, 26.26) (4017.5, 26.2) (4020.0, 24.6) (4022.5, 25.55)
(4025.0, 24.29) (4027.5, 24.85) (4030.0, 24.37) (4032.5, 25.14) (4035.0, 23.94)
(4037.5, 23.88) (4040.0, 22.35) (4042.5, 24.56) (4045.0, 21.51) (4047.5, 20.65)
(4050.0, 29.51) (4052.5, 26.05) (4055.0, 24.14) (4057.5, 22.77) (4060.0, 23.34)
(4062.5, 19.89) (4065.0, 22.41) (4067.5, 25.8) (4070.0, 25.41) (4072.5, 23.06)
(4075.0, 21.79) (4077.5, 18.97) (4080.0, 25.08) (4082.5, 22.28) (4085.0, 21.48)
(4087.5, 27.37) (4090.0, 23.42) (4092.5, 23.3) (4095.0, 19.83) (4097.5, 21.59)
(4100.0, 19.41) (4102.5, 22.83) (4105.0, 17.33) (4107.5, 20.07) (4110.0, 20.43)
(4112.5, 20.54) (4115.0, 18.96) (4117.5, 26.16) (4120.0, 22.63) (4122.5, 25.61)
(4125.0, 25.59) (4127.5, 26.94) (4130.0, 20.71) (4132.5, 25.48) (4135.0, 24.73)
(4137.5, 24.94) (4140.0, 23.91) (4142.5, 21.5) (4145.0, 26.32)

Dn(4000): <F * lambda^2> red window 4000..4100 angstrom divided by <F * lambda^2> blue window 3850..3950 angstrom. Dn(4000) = 1.33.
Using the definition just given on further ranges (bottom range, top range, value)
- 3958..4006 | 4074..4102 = 1.16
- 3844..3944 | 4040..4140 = 1.34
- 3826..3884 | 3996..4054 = 1.45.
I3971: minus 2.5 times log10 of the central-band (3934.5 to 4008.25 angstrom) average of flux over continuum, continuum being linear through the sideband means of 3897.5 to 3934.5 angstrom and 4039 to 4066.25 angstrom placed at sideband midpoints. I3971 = 0.07 mag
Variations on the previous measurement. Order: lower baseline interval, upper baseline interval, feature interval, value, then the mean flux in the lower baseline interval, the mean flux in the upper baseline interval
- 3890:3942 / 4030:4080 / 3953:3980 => 0.165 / 19.2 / 23.5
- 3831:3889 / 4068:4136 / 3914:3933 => -0.072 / 17.8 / 22.7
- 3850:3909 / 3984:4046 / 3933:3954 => 0.114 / 18.7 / 24.1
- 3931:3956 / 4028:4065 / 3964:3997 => 0.061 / 18.9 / 23.7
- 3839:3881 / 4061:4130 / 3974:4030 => -0.120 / 19.3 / 22.5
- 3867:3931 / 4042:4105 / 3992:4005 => -0.132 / 19.7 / 22.9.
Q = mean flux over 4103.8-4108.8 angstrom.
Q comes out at 18.7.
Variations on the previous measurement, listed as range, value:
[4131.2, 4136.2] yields 25.1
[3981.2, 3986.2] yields 23.3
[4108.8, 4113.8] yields 20.5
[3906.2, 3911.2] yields 21.8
